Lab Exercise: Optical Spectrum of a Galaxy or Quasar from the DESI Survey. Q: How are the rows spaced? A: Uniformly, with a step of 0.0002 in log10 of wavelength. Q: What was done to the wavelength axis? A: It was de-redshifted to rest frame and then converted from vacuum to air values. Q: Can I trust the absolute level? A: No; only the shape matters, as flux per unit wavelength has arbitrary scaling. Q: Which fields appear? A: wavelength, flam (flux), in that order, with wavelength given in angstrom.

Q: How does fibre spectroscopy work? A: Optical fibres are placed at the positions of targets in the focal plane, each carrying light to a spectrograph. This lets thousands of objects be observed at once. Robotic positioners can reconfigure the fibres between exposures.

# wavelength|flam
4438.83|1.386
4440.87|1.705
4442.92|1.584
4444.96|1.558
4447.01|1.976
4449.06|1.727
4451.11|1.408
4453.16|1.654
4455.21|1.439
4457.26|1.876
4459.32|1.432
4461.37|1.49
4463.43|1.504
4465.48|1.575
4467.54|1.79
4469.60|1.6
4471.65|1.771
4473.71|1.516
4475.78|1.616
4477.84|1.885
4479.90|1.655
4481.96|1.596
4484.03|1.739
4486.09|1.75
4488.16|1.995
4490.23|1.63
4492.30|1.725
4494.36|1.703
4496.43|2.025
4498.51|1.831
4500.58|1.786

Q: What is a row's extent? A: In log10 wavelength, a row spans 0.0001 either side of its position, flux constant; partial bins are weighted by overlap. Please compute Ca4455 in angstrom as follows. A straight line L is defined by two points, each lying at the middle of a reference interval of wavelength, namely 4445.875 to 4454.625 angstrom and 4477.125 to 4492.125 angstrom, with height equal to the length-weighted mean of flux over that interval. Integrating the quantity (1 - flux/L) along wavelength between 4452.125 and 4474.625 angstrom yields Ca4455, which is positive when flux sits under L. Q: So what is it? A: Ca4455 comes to 1.3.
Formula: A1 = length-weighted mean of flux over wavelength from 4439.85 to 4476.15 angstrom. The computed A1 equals 1.62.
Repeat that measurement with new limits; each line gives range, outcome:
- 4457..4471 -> 1.6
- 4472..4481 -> 1.67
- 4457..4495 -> 1.67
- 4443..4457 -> 1.64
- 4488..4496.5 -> 1.77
